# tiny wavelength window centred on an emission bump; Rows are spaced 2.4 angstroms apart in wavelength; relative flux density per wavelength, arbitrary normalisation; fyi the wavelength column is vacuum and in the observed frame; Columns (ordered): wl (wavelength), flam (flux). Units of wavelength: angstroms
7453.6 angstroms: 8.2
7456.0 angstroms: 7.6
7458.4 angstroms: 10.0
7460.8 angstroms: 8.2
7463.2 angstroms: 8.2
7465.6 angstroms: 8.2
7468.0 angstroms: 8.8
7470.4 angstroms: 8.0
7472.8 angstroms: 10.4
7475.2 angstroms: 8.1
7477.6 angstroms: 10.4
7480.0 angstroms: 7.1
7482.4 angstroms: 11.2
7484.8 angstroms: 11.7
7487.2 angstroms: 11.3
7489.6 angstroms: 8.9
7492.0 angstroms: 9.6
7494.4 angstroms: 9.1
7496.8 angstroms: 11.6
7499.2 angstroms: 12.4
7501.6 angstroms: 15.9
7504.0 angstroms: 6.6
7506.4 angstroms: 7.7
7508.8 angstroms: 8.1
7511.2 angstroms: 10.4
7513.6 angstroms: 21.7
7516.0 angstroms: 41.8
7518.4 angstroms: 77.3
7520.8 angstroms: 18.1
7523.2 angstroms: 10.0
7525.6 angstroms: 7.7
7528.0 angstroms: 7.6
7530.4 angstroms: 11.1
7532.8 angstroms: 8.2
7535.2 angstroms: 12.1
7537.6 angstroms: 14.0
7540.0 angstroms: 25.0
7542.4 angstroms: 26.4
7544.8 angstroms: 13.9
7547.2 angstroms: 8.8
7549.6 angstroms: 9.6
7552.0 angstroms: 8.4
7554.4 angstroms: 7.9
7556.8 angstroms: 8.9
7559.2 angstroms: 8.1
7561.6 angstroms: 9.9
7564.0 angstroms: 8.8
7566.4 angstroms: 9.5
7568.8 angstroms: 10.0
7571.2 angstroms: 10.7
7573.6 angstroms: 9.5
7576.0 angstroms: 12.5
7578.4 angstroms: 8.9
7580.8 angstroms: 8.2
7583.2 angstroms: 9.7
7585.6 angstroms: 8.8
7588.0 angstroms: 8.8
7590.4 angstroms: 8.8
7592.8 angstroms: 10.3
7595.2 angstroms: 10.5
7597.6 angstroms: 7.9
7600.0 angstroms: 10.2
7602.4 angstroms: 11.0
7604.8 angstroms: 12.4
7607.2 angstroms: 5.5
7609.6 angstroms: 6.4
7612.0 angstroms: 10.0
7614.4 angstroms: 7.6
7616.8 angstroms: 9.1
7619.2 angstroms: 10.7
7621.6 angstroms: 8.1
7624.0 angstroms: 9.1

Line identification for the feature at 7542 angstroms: [N II] 6583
